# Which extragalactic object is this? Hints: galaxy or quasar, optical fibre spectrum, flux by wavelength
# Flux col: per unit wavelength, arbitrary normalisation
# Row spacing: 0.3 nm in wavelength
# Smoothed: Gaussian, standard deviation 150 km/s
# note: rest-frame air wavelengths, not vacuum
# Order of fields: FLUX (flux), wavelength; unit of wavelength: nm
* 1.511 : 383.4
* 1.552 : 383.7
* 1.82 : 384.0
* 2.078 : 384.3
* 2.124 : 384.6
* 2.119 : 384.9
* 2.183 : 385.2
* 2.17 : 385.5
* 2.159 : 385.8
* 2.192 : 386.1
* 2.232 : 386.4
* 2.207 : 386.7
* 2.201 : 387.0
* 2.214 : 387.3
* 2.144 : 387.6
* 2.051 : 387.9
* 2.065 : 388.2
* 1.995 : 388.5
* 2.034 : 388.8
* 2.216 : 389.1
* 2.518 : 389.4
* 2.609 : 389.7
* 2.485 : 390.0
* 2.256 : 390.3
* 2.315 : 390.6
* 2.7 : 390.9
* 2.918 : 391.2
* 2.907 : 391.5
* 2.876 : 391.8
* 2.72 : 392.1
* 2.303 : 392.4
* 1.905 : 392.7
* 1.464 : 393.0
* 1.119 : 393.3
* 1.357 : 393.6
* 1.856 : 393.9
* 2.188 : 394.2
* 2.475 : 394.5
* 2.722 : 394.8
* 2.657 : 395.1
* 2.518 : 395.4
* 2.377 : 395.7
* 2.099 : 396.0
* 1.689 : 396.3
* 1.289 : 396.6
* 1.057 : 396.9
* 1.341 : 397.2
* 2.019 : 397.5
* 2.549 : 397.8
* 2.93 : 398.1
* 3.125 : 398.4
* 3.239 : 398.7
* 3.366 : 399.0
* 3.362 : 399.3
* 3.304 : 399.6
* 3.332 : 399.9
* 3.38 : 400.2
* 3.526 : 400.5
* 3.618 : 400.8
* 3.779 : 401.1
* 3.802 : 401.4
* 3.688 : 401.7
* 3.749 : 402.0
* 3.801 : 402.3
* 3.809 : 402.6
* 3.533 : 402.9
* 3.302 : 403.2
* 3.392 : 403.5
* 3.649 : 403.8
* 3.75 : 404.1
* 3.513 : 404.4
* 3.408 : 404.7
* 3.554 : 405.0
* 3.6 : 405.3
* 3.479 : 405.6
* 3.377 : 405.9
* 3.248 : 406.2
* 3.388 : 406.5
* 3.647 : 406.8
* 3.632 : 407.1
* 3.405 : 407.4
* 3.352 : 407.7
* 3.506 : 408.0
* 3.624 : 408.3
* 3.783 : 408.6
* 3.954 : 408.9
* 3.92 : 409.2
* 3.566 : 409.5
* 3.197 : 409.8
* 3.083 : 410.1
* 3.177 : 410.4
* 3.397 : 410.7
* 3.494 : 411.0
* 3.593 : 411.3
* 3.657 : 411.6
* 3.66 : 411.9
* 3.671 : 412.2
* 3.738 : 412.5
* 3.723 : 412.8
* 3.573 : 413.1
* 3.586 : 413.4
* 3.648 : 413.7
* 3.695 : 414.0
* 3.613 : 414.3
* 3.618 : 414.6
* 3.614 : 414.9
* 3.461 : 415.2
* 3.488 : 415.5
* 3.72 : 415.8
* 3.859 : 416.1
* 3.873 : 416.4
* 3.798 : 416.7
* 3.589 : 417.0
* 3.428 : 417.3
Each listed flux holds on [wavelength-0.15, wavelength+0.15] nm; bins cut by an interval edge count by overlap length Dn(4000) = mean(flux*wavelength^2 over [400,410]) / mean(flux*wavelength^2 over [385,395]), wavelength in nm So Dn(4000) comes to 1.72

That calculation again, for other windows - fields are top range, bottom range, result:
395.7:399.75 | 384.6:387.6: 1.18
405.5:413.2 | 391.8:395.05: 1.85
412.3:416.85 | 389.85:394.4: 1.84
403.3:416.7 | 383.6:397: 1.82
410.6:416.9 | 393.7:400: 1.62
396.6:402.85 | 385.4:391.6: 1.42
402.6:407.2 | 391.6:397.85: 1.82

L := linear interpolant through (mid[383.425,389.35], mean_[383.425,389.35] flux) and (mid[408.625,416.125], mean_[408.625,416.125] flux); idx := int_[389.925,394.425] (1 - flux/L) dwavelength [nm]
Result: 0.343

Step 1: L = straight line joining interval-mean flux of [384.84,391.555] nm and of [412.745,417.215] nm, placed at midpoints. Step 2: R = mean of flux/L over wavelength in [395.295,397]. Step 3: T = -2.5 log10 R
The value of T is 0.41 mag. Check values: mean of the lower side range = 2.29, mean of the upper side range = 3.65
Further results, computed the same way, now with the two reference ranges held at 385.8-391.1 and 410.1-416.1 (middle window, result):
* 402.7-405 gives -0.14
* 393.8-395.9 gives 0.09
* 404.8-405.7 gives -0.12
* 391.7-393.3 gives 0.16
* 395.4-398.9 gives 0.24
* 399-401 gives -0.19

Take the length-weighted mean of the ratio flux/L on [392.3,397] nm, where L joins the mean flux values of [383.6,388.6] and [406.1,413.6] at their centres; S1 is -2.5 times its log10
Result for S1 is 0.320 mag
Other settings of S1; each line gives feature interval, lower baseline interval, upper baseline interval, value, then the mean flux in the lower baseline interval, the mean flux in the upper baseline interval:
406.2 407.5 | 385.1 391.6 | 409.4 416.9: -0.076 mag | 2.3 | 3.58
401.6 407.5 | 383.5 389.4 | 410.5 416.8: -0.140 mag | 2.1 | 3.64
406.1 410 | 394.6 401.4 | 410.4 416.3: -0.079 mag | 2.72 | 3.61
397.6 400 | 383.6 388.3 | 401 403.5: 0.072 mag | 2.1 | 3.66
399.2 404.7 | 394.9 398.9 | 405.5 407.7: -0.241 mag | 2.24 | 3.45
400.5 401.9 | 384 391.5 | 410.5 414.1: -0.228 mag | 2.26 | 3.61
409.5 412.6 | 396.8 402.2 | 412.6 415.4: 0.013 mag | 3.09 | 3.61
